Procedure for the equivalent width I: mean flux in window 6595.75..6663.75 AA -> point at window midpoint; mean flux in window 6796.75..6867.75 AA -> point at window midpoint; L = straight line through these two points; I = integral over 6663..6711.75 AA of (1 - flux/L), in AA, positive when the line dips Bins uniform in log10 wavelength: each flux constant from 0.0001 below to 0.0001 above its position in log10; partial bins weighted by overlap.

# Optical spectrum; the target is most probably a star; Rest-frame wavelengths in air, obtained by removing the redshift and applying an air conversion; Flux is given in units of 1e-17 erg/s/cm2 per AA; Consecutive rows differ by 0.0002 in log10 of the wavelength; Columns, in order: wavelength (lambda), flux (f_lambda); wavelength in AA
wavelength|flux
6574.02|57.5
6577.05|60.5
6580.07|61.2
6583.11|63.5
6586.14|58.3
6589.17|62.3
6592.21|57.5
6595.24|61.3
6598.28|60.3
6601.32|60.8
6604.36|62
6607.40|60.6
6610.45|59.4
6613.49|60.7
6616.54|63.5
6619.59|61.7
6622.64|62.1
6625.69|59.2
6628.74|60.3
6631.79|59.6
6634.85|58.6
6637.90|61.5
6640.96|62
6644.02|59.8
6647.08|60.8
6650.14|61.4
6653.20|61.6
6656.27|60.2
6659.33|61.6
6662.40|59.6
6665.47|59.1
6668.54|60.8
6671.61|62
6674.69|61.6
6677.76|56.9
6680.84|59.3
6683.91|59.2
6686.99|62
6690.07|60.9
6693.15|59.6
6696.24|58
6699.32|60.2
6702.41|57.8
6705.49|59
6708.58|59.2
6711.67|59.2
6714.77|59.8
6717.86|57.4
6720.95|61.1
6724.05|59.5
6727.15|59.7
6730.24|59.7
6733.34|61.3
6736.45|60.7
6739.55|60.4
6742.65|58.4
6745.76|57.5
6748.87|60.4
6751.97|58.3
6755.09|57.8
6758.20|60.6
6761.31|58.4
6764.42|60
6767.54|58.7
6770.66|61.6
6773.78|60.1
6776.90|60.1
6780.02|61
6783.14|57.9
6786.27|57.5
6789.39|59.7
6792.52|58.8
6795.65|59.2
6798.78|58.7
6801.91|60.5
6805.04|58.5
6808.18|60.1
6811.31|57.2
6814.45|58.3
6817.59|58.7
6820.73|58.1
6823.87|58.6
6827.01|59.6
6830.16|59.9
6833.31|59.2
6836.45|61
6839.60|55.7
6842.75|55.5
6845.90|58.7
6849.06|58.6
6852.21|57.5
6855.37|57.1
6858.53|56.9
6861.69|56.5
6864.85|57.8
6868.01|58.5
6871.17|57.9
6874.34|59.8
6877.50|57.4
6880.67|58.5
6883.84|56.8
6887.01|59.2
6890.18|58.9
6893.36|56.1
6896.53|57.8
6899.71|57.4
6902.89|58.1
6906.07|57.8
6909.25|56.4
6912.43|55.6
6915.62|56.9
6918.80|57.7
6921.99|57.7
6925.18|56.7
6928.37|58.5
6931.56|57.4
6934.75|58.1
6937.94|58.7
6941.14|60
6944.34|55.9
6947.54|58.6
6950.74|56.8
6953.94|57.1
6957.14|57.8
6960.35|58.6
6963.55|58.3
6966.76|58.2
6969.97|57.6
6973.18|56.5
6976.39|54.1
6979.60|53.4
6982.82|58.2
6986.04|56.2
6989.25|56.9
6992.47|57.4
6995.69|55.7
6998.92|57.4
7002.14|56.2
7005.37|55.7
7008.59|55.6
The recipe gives 0.3 AA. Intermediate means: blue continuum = 60.8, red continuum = 58.3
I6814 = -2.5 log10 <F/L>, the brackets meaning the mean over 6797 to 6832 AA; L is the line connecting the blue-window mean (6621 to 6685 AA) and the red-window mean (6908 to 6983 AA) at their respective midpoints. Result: -0.01 mag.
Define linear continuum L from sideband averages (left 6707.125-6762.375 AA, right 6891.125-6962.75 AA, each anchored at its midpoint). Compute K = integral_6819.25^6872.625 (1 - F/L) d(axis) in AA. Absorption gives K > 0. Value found 0.25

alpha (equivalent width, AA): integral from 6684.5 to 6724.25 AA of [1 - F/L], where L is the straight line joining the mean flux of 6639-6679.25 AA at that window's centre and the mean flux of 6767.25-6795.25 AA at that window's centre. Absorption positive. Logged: 0.4 AA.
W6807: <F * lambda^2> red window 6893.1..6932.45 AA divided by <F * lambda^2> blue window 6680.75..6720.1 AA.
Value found 1.03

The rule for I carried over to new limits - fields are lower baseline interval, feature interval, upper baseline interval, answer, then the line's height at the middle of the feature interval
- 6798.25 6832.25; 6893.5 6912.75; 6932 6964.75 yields 0.4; 58.3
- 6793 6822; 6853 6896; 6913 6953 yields 0.3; 58.2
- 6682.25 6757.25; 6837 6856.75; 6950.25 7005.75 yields 0.3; 58.2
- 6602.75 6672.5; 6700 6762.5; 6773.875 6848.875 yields 0.4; 59.7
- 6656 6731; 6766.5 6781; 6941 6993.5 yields -0.3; 59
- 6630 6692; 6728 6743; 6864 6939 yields -0.2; 59.6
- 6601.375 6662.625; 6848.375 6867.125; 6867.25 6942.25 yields 0.3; 58.3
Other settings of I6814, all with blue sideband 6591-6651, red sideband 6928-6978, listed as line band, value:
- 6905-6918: 0.025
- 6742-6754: 0.017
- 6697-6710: 0.016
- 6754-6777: -0.006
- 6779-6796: 0.004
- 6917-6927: 0.010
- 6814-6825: 0.008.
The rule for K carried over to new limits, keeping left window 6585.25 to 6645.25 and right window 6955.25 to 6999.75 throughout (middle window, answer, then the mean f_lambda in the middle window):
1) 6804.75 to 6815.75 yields 0.0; 58.5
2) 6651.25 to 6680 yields -0.1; 60.4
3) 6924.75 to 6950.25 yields -0.3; 58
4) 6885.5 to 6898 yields -0.1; 58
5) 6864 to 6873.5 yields 0.0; 58.2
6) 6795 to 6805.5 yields -0.1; 59.3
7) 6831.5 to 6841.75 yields 0.0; 58.5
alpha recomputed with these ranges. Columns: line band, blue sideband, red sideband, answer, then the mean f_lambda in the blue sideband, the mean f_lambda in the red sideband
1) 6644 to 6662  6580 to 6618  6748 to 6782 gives -0.1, 60.9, 59.7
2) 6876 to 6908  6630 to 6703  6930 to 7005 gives 0.1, 60.2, 57.2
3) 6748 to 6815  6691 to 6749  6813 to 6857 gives -0.5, 59.4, 58.3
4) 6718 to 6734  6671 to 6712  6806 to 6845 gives -0.2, 59.6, 58.5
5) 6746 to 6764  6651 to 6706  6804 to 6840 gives 0.1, 60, 58.8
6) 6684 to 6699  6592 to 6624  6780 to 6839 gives 0.0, 61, 59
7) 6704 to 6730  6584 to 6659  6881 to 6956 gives 0.1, 60.7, 57.6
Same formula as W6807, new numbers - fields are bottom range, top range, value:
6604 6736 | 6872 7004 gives 1.03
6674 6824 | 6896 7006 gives 1.02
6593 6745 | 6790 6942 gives 1.02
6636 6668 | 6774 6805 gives 1.02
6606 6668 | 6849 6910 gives 1.02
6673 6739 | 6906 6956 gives 1.03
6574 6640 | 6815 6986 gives 1.04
